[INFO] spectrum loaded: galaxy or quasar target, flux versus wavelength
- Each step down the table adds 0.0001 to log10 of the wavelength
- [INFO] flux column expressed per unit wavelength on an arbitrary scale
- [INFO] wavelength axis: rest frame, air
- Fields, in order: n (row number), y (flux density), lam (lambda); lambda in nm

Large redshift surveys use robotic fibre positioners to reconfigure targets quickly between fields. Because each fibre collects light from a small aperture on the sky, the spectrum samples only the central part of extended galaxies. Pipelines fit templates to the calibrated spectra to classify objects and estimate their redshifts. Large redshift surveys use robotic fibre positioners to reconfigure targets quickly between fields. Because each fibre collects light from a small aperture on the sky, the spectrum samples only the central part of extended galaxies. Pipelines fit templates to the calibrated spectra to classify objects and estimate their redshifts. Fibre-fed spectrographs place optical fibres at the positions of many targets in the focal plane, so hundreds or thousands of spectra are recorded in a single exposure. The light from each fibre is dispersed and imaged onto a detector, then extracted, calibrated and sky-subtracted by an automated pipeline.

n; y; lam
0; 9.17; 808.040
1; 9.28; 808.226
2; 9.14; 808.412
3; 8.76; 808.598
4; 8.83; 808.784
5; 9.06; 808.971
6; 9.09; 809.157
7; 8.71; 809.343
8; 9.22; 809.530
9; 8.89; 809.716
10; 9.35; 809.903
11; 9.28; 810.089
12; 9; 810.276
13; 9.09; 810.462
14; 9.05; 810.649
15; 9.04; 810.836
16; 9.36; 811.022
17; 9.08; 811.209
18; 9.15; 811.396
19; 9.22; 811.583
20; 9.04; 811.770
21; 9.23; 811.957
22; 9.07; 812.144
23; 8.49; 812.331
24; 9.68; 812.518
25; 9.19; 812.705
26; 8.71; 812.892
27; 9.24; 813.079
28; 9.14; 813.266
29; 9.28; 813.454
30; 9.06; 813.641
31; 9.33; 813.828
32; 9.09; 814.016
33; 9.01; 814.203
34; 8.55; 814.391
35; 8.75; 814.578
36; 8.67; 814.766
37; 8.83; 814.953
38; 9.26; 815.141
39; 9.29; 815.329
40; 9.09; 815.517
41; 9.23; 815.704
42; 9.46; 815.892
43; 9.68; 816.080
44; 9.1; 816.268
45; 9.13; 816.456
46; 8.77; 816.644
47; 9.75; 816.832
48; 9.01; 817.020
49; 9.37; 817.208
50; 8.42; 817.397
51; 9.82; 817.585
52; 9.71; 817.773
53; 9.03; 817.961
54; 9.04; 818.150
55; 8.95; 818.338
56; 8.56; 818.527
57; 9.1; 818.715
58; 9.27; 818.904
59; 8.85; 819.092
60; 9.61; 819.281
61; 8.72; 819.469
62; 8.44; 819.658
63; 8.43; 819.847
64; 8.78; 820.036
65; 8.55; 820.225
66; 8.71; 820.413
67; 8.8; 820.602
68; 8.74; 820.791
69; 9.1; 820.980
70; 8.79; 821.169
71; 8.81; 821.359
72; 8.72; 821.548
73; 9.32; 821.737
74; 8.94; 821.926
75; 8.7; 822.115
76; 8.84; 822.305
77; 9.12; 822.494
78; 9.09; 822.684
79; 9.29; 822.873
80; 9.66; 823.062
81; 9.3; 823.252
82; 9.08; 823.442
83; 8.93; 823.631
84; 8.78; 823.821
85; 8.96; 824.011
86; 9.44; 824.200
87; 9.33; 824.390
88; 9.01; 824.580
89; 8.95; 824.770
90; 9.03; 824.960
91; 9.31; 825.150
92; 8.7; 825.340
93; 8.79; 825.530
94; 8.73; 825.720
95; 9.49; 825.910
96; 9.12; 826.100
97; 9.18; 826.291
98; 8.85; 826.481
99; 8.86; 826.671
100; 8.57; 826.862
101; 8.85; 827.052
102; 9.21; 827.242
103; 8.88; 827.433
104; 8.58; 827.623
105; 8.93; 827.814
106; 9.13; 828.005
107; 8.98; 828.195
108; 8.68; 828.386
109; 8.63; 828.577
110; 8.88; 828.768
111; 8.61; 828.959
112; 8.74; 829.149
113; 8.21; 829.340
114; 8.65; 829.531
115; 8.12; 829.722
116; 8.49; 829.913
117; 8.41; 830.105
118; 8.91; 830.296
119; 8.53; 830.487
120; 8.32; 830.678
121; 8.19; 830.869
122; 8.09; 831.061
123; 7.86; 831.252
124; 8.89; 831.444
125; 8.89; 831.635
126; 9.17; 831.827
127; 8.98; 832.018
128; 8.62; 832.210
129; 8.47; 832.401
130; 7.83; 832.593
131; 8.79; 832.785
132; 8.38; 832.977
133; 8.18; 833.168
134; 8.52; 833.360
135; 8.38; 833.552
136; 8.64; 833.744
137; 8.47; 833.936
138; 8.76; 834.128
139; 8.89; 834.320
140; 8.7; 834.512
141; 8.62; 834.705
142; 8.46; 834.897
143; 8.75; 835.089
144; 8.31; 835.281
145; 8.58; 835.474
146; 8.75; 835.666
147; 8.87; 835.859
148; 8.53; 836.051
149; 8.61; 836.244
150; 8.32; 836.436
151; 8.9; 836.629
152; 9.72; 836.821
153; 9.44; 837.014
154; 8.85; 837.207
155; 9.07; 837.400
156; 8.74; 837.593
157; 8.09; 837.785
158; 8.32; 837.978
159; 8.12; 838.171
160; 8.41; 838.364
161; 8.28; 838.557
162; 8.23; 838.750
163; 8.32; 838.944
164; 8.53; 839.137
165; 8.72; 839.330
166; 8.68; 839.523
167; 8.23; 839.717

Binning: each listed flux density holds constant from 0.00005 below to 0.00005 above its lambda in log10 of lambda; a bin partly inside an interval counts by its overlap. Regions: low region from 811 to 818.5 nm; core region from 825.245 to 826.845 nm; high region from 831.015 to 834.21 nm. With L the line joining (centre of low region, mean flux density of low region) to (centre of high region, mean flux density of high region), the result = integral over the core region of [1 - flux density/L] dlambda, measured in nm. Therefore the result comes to -0.04 nm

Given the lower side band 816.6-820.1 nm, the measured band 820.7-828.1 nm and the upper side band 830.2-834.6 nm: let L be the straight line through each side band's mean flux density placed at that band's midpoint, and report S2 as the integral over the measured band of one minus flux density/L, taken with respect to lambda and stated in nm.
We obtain -0.15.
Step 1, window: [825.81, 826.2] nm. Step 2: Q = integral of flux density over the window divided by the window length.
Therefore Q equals 9.29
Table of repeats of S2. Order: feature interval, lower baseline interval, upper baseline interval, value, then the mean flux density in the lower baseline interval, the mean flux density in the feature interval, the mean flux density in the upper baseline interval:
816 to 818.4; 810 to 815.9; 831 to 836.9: -0.06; 9.09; 9.21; 8.61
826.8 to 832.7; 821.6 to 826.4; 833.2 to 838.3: 0.17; 9.08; 8.62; 8.66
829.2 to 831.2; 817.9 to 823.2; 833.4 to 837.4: 0.09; 8.93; 8.39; 8.73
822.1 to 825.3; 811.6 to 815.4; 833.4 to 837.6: -0.07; 9.05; 9.11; 8.74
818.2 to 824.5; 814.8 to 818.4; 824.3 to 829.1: 0.08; 9.2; 8.96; 8.93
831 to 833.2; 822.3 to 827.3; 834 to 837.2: 0.08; 9.06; 8.53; 8.76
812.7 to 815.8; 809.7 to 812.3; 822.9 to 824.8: 0.03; 9.12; 9.04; 9.16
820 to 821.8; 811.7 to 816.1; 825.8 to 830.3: 0.02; 9.09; 8.83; 8.79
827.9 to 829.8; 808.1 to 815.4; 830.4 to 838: 0.01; 9.06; 8.67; 8.62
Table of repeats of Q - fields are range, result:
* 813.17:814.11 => 9.18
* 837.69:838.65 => 8.24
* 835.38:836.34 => 8.67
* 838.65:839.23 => 8.35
